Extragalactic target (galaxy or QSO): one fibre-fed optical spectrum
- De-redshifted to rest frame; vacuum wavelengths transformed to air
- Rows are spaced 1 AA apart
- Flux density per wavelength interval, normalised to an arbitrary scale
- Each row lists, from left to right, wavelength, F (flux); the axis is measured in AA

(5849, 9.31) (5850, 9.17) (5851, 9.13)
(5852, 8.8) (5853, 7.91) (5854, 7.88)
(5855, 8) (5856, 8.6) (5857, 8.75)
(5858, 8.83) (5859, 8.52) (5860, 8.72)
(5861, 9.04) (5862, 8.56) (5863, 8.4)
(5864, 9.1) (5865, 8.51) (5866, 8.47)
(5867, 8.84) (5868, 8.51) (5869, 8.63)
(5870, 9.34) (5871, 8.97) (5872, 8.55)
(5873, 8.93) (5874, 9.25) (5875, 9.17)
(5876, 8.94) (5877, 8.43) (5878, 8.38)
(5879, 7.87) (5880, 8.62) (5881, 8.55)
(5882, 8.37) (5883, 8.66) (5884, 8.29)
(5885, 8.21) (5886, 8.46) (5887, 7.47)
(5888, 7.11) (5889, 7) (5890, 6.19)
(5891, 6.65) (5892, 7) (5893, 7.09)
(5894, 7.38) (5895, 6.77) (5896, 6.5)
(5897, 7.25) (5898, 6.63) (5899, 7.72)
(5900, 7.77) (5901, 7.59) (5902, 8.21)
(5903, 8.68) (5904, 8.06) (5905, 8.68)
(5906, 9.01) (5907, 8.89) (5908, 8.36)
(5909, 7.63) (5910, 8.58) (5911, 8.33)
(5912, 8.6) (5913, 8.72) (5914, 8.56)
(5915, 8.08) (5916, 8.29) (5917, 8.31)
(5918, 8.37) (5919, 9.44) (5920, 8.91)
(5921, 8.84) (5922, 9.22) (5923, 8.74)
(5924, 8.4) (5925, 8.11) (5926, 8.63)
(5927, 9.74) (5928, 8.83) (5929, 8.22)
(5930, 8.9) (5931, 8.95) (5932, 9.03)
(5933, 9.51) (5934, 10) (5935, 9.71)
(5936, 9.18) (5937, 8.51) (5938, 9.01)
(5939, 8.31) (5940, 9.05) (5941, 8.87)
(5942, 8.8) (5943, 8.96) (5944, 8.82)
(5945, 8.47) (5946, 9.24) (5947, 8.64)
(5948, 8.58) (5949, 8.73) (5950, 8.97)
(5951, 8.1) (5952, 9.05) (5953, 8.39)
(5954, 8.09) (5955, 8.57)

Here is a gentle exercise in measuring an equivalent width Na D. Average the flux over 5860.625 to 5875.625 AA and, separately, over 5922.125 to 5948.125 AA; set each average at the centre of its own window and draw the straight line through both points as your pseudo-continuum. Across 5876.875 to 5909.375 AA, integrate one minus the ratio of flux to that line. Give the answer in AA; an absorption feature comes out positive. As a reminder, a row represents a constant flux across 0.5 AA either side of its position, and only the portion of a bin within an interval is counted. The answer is 3.9 AA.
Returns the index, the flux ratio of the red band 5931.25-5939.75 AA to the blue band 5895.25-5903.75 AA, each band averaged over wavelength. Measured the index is 1.21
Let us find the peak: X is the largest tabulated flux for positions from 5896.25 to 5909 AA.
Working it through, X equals 9.01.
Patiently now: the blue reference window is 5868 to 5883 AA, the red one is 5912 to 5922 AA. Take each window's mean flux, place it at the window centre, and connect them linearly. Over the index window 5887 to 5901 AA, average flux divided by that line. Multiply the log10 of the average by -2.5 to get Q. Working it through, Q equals 0.23 mag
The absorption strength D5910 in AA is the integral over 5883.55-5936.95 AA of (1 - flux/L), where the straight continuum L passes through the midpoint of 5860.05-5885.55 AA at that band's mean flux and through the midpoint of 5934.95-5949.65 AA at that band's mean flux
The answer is 3.14 AA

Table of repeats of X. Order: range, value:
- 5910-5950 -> 10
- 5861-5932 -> 9.74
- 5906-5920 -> 9.44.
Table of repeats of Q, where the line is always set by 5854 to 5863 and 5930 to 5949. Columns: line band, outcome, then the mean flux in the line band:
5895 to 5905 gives 0.15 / 7.61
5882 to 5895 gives 0.17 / 7.47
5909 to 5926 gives 0.04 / 8.57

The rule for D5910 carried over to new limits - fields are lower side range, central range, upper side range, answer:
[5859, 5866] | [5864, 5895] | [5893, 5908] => 0.4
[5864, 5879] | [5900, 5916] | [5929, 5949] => 0.9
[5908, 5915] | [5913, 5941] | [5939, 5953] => -1.0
